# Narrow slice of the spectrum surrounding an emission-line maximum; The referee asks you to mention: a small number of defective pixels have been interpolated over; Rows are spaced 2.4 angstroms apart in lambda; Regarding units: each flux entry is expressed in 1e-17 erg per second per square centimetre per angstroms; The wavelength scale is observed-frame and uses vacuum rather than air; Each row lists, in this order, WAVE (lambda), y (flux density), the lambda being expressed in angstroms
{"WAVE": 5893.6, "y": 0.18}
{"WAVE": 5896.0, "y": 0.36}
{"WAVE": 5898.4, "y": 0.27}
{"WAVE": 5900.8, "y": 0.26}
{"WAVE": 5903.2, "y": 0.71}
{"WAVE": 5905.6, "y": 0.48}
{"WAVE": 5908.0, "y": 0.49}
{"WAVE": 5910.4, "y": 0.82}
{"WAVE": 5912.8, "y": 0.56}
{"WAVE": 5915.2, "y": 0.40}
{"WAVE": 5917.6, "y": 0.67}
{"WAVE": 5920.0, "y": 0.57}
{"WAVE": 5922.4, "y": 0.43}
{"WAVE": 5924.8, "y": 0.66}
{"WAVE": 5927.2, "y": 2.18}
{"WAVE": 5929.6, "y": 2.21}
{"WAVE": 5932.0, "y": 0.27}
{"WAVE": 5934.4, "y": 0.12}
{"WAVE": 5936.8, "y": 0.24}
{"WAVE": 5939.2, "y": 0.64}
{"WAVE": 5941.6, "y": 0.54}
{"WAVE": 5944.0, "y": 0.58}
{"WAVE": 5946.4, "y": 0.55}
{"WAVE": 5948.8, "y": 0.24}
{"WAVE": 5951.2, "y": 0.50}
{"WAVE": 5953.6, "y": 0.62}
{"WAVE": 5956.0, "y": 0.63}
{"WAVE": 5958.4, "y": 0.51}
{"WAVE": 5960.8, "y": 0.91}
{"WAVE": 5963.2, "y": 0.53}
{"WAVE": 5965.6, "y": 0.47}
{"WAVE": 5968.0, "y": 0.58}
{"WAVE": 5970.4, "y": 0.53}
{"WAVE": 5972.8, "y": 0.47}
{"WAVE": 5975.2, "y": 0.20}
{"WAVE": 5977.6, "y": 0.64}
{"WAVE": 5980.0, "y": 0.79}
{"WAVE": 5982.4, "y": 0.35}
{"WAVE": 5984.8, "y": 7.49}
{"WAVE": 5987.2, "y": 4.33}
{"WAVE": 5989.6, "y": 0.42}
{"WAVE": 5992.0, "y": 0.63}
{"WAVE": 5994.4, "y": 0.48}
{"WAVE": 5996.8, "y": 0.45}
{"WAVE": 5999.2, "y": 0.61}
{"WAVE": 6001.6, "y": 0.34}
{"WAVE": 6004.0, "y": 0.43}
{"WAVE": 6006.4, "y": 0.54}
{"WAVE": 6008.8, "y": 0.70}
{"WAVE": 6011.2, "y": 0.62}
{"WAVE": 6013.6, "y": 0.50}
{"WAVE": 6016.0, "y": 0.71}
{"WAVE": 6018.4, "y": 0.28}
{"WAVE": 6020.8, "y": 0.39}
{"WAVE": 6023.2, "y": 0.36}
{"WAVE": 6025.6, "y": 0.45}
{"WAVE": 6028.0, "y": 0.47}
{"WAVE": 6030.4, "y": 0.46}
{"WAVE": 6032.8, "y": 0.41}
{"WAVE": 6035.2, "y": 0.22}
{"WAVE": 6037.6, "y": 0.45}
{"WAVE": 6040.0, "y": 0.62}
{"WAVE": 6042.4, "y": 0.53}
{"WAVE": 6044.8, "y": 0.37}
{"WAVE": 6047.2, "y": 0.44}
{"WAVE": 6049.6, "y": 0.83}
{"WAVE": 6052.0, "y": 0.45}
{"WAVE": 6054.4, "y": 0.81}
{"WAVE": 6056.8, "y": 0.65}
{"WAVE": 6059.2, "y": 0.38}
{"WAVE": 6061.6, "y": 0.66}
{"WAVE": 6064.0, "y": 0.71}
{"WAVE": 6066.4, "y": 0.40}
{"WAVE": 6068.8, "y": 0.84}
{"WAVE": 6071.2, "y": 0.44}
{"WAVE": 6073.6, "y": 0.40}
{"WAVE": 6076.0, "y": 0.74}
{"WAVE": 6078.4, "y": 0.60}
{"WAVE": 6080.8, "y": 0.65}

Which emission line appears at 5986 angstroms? [O III]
